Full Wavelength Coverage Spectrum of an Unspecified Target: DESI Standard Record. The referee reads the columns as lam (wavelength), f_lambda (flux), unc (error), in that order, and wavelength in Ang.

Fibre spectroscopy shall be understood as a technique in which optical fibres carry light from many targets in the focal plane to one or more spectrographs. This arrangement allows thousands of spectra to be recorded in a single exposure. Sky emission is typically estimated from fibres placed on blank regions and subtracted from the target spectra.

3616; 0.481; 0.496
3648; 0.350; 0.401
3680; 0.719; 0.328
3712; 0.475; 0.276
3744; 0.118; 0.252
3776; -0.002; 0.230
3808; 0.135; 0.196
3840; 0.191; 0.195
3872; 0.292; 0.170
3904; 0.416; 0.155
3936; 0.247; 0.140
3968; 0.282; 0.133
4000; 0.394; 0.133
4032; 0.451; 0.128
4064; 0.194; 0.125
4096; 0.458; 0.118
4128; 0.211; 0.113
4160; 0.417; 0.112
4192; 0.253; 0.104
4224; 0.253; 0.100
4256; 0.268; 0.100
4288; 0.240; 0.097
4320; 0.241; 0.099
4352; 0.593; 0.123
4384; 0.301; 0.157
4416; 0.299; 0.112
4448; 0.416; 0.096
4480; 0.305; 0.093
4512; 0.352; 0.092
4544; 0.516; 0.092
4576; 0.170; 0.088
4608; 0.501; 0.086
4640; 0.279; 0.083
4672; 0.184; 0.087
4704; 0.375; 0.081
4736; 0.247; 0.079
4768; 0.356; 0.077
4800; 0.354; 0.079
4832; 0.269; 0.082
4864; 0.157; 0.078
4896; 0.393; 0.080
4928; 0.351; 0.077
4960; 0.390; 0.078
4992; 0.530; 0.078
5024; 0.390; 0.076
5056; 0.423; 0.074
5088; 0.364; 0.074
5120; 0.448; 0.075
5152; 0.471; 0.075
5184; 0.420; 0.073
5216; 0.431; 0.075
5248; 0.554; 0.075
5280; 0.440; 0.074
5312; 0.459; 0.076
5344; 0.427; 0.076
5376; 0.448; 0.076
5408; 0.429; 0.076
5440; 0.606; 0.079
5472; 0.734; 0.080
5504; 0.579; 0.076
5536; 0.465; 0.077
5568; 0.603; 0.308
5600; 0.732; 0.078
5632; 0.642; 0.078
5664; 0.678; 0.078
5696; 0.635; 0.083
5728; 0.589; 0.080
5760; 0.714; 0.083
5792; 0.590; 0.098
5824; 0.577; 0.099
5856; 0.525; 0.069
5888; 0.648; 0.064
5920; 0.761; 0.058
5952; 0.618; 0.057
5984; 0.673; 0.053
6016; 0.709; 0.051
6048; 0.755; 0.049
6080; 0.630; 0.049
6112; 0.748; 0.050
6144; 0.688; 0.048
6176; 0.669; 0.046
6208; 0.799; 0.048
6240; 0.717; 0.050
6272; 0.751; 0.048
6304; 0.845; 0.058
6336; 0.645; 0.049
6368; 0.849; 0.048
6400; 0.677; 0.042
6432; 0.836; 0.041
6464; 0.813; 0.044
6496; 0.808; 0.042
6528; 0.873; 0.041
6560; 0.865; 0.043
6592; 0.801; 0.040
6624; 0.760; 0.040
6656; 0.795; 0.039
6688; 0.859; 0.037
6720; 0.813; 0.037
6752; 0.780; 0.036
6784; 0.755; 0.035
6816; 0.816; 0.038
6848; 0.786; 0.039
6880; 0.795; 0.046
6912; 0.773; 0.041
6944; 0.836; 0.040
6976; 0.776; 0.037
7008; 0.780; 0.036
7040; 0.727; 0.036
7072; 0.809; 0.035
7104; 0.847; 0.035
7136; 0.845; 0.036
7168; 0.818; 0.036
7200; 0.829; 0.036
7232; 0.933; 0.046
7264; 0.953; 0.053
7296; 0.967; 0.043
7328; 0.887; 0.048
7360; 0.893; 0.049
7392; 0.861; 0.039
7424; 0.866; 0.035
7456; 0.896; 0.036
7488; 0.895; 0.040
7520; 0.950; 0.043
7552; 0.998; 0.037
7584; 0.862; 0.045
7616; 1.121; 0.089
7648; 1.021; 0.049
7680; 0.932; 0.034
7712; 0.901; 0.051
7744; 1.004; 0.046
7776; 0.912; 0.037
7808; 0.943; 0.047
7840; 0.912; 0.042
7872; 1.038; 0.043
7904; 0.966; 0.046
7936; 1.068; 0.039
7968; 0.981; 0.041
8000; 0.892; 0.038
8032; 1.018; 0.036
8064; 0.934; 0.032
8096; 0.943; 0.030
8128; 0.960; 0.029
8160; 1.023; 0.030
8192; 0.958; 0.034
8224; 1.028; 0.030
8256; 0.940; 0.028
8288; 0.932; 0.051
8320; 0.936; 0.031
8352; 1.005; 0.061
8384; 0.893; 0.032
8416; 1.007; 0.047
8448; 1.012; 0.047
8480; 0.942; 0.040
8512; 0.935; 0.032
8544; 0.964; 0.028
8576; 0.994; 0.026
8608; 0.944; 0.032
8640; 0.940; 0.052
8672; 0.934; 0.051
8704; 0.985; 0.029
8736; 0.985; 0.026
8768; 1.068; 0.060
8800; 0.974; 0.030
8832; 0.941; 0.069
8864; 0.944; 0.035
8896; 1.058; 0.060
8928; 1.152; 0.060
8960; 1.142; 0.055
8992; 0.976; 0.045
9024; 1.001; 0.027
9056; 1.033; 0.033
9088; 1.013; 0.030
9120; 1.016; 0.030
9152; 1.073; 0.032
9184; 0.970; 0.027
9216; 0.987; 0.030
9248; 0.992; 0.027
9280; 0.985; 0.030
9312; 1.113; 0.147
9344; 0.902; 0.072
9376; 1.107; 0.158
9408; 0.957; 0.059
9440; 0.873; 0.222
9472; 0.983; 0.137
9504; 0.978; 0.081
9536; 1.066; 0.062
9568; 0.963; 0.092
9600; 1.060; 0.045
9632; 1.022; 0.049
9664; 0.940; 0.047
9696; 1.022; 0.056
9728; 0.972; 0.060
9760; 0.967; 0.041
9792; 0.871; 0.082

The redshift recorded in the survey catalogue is 0.36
